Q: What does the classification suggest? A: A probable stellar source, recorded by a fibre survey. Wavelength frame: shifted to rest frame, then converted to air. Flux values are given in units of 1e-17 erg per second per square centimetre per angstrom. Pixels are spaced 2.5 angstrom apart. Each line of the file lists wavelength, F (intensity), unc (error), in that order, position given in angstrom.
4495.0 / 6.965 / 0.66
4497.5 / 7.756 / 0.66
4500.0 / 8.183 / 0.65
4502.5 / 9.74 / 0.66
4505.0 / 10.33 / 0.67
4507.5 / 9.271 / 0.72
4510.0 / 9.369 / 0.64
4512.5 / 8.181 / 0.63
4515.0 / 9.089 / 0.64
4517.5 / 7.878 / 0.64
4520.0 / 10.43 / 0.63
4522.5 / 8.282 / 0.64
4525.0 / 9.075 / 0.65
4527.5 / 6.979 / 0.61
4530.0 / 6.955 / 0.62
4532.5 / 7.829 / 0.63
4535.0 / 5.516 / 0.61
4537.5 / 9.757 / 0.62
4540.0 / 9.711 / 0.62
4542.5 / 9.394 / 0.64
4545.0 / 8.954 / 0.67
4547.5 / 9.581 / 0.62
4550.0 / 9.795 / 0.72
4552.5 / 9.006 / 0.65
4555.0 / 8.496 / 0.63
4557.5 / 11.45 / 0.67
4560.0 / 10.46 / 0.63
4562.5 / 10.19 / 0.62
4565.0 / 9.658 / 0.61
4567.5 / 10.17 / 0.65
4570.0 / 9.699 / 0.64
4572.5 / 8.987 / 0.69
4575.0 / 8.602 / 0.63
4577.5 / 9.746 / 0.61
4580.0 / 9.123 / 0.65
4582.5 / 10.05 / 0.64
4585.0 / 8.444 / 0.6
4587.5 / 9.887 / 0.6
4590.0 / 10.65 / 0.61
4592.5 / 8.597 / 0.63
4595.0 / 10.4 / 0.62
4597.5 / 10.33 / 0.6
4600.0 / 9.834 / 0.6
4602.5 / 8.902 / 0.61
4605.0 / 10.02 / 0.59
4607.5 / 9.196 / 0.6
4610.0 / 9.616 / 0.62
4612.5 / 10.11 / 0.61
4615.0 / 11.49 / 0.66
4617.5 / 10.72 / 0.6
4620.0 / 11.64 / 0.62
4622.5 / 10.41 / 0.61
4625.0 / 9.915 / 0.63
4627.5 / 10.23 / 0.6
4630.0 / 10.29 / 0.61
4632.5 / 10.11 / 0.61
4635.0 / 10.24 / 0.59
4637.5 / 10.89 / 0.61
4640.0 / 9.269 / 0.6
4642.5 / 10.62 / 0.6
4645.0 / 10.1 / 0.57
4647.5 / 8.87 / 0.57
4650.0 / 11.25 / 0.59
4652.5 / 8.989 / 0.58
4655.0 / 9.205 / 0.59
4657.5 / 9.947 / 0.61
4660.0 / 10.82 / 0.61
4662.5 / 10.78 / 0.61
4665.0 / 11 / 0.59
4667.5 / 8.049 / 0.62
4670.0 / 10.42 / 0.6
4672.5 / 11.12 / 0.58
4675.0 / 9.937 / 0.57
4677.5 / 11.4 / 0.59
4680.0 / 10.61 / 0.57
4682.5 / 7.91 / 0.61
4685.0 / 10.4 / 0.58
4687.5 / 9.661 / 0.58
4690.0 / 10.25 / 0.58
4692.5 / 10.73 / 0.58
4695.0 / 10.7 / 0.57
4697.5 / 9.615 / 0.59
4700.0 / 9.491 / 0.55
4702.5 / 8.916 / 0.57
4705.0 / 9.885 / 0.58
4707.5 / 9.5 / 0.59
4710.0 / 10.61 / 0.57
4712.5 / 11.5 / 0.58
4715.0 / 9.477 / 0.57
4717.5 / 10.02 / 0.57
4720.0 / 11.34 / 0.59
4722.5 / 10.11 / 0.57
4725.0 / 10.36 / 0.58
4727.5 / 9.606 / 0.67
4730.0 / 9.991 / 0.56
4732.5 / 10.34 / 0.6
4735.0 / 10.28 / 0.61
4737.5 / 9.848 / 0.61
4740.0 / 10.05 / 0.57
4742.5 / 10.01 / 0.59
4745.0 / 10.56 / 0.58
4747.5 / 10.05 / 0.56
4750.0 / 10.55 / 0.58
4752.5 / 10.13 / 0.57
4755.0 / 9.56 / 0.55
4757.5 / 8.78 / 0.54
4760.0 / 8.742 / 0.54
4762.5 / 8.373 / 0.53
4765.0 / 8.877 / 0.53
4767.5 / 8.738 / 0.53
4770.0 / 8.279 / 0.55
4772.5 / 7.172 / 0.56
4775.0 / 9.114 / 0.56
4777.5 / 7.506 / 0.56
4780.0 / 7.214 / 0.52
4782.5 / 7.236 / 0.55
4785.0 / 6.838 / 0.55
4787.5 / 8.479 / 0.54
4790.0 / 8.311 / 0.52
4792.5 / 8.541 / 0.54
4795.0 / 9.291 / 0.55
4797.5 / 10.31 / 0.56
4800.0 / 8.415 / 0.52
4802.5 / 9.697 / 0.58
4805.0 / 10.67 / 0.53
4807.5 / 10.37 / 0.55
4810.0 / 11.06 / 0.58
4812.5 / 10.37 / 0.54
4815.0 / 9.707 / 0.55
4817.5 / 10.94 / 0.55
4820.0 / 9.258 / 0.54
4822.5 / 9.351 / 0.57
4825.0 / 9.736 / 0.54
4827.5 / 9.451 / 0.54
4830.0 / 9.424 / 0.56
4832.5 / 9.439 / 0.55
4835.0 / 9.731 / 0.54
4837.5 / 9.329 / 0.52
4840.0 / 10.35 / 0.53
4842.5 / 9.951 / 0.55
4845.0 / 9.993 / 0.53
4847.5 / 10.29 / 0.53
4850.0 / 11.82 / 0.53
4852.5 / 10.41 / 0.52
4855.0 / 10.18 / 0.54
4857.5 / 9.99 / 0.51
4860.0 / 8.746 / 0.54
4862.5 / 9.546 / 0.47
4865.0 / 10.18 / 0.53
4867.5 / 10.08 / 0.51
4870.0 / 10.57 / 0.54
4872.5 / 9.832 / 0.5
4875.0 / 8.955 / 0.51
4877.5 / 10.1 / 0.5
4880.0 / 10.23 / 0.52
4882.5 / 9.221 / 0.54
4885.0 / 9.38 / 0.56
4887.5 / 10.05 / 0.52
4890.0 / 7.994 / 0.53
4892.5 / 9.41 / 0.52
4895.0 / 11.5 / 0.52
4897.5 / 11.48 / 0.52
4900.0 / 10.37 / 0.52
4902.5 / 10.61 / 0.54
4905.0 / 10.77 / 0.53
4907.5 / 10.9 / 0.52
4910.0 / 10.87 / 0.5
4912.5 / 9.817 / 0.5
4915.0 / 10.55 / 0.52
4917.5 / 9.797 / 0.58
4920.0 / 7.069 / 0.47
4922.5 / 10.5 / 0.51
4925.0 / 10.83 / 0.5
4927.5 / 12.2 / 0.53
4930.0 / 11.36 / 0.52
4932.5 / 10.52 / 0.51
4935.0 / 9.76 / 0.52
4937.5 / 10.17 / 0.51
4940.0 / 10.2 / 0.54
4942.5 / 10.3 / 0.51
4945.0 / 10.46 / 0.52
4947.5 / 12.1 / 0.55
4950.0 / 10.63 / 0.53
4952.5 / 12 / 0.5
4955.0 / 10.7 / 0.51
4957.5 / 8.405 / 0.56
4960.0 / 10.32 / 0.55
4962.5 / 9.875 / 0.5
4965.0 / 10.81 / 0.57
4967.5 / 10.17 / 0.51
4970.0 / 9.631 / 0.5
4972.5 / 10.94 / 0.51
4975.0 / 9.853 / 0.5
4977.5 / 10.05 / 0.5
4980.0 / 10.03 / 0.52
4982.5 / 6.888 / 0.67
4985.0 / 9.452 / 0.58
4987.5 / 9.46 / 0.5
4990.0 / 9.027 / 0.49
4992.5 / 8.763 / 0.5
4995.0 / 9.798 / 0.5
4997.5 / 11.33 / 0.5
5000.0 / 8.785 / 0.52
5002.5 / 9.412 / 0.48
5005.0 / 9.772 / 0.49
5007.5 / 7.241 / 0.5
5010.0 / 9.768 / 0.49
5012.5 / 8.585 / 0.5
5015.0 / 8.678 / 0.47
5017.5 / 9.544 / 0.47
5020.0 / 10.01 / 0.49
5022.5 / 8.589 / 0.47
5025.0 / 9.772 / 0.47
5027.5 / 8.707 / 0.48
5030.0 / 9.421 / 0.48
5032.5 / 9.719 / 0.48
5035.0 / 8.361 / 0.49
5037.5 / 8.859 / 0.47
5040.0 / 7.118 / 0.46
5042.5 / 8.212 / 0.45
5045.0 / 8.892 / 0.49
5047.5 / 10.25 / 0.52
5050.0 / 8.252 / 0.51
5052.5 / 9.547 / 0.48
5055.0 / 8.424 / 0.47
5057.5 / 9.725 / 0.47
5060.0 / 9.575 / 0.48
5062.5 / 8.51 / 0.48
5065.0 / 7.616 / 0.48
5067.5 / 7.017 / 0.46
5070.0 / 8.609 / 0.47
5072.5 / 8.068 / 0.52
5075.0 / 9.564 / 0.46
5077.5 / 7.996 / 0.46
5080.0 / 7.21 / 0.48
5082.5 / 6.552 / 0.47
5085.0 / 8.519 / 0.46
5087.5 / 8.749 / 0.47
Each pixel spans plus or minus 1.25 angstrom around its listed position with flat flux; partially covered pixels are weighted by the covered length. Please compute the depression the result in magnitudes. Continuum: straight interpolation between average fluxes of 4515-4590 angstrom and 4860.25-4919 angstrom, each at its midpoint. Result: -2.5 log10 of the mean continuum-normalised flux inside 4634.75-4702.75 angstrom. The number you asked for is -0.067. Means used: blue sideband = 9.13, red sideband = 10.1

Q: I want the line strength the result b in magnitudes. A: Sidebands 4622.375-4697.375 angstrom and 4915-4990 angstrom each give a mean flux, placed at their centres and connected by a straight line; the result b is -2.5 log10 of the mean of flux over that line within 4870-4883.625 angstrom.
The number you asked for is 0.04 mag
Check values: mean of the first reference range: 10.1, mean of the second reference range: 10.1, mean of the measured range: 9.75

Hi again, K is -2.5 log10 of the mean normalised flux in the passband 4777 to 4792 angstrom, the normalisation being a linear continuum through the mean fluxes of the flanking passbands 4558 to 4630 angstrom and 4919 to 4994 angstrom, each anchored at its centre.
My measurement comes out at 0.29 mag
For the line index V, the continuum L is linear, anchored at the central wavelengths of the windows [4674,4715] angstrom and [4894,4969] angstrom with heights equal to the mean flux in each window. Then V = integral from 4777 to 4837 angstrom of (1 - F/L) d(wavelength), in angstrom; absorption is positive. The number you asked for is 6.0 angstrom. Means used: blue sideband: 10.1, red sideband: 10.5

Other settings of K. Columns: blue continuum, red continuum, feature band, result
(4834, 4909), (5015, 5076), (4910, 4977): -0.09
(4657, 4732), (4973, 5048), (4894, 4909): -0.15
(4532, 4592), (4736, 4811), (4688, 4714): -0.10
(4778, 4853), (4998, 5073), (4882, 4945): -0.11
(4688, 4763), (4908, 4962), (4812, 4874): 0.03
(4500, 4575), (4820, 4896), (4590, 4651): -0.10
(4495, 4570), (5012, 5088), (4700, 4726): -0.14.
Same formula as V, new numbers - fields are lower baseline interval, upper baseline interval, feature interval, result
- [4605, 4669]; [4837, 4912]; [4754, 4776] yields 3.3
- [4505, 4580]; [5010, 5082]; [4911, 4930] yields -3.0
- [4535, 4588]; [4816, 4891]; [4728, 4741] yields -0.5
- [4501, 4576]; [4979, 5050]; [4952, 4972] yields -2.5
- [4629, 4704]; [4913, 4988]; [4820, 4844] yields 1.2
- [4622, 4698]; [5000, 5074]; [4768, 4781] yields 2.4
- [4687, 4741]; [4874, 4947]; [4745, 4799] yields 7.6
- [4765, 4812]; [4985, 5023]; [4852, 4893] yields -3.3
